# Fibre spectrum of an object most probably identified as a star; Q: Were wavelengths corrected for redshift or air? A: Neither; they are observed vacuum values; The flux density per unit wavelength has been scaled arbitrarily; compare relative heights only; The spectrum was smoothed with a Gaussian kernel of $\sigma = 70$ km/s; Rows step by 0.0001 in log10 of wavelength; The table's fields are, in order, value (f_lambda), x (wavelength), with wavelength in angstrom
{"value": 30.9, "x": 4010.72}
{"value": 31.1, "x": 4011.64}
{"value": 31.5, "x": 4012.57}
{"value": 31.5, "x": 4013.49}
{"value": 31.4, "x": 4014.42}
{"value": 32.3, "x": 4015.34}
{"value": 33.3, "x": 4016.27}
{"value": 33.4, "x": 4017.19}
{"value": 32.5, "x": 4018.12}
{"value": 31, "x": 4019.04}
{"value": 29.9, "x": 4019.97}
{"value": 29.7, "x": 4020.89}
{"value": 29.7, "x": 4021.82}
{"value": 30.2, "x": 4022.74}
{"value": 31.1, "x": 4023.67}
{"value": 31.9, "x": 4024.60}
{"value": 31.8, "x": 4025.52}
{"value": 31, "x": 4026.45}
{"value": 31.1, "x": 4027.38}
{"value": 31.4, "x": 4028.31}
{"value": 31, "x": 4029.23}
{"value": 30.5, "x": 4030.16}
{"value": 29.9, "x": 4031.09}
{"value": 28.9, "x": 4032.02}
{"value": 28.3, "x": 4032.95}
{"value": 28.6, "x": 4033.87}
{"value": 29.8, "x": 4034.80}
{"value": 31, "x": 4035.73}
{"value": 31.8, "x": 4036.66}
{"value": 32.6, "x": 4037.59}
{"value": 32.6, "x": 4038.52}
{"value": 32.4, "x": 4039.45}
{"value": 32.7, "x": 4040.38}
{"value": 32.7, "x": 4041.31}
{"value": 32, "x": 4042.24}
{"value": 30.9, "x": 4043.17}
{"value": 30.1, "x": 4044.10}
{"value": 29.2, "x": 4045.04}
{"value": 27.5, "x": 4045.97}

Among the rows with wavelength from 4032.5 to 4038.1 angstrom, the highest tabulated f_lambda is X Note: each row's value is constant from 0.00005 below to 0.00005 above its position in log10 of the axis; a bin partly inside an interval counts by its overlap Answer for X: 32.6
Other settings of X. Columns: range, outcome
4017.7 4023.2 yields 32.5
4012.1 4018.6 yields 33.4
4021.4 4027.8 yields 31.9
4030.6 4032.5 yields 29.9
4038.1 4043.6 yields 32.7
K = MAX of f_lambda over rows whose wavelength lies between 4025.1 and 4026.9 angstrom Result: 31.8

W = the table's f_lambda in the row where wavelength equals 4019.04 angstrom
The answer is 31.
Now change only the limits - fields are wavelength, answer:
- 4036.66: 31.8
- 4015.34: 32.3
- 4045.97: 27.5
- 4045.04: 29.2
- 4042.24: 32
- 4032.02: 28.9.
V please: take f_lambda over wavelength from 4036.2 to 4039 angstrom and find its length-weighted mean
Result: 32.3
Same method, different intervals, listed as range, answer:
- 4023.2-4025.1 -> 31.5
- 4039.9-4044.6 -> 31.6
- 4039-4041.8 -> 32.6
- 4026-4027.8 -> 31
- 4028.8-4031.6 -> 30.4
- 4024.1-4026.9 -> 31.6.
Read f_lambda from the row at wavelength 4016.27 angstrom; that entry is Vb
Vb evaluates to 33.3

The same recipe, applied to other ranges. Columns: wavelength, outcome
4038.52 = 32.6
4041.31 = 32.7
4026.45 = 31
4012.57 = 31.5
